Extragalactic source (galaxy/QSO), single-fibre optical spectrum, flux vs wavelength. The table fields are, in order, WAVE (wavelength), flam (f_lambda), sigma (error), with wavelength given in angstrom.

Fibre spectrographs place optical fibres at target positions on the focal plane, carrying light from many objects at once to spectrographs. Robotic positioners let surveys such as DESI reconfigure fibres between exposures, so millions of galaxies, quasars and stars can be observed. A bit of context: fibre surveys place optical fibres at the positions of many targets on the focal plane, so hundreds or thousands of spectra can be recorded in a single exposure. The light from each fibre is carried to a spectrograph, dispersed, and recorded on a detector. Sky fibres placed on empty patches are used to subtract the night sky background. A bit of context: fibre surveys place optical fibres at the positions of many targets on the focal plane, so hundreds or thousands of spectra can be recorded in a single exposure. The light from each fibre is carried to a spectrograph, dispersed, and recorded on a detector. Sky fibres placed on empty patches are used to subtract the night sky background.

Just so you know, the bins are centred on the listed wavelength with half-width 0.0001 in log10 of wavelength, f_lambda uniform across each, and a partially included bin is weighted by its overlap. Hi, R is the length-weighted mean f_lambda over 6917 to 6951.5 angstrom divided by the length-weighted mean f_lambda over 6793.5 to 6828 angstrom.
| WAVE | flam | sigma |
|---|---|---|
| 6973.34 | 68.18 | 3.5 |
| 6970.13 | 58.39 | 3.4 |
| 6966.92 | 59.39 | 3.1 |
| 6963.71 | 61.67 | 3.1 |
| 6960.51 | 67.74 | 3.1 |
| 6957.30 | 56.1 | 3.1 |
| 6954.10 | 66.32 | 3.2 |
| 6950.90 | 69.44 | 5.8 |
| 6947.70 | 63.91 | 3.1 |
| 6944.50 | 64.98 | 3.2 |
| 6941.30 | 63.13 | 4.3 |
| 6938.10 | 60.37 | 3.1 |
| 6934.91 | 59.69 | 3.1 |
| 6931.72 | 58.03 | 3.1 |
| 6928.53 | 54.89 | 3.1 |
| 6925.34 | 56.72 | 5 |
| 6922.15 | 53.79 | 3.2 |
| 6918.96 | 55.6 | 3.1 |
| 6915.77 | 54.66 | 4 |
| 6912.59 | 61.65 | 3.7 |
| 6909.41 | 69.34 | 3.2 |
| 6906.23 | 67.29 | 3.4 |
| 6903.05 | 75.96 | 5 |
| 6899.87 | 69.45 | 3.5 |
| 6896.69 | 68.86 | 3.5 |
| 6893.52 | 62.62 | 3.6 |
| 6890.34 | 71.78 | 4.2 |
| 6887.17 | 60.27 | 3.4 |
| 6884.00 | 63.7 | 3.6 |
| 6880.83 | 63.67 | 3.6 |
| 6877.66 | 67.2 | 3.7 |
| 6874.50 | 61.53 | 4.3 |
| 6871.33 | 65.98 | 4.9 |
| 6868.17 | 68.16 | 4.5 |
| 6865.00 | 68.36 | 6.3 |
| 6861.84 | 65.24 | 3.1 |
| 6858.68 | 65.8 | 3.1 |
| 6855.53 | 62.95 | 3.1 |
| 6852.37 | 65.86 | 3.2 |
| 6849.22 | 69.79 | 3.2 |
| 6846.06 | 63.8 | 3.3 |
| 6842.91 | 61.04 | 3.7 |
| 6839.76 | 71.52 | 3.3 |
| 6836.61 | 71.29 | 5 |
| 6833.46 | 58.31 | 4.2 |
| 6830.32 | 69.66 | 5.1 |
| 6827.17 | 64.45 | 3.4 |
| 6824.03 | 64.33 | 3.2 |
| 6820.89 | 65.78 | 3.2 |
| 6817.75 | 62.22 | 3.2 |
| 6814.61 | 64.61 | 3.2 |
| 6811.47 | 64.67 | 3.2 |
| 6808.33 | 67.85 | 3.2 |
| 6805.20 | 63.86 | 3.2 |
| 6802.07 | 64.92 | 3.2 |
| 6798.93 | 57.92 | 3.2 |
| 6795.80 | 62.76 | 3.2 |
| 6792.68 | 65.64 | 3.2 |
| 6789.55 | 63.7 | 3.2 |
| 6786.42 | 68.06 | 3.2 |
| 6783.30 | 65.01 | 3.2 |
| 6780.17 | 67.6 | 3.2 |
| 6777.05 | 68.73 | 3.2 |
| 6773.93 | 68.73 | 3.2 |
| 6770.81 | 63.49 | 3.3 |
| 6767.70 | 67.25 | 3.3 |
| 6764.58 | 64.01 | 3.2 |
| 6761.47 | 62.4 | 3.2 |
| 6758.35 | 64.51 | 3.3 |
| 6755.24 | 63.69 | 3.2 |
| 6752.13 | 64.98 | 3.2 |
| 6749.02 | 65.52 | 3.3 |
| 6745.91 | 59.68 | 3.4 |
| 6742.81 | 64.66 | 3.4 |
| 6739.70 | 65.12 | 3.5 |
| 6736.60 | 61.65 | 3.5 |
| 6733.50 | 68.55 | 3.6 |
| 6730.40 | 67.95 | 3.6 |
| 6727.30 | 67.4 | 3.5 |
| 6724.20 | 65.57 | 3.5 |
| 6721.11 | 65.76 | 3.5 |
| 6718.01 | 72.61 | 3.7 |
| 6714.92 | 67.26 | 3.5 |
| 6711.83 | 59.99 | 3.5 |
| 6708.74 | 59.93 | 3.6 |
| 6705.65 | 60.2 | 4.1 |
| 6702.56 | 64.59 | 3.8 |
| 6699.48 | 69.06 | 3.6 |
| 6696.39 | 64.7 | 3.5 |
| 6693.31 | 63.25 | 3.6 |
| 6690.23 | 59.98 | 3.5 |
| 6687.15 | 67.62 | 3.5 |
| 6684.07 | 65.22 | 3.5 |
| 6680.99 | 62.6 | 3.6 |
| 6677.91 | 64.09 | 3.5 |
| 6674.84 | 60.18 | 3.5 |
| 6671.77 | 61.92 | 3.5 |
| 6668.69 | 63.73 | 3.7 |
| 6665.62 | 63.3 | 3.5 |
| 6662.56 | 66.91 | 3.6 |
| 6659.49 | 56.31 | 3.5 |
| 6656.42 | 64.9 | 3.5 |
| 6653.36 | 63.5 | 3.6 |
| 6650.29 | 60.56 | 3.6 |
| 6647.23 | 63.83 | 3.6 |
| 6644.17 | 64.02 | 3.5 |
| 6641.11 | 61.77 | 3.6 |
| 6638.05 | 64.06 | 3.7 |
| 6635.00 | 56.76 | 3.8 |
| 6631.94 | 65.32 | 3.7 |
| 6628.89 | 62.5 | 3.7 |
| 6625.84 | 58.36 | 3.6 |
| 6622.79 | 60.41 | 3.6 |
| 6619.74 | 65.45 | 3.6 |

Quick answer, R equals 0.93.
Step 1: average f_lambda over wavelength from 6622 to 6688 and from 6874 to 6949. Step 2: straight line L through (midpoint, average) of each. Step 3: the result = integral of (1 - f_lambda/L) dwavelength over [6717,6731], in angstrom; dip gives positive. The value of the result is -1.1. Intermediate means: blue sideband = 62.6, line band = 67.7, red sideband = 62.9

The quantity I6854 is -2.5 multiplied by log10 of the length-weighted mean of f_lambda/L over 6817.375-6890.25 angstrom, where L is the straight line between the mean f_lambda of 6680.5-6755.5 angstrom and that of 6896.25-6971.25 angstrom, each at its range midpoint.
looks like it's -0.04 mag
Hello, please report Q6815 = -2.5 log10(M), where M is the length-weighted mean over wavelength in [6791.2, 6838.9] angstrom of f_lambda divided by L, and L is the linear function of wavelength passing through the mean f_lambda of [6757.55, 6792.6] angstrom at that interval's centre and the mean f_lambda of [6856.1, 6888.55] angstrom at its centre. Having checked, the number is 0.01 mag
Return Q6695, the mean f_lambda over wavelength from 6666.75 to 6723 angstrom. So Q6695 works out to 64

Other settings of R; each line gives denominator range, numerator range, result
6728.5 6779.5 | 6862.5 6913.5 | 1.02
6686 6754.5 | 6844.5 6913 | 1.02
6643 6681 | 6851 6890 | 1.04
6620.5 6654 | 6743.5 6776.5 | 1.04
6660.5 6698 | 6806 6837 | 1.02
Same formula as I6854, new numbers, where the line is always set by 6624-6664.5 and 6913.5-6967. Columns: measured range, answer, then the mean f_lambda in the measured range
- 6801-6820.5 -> -0.061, 64.8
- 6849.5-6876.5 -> -0.083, 65.7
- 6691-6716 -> -0.027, 63.4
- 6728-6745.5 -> -0.062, 65.3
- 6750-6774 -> -0.054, 64.7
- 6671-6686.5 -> -0.019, 63.1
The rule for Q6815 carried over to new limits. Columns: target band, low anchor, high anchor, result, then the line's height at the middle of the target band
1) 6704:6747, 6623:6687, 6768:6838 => -0.02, 63.8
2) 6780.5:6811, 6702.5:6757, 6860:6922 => 0.01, 64.9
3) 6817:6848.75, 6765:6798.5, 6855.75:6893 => 0.00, 65.6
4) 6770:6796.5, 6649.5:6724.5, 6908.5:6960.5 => -0.06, 62.5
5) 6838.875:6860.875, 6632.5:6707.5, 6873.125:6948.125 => -0.05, 62.9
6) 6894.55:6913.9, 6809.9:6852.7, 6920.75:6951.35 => -0.11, 61.8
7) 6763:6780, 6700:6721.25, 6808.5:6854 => -0.03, 65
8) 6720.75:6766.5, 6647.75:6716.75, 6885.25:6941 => -0.03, 63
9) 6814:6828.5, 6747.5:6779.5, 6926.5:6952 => 0.00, 64.1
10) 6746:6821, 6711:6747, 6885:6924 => 0.01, 65.2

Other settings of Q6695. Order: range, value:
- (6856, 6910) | 66.7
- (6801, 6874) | 65.6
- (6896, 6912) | 69.7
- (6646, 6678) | 62.6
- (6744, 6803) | 64.7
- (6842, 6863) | 65.1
